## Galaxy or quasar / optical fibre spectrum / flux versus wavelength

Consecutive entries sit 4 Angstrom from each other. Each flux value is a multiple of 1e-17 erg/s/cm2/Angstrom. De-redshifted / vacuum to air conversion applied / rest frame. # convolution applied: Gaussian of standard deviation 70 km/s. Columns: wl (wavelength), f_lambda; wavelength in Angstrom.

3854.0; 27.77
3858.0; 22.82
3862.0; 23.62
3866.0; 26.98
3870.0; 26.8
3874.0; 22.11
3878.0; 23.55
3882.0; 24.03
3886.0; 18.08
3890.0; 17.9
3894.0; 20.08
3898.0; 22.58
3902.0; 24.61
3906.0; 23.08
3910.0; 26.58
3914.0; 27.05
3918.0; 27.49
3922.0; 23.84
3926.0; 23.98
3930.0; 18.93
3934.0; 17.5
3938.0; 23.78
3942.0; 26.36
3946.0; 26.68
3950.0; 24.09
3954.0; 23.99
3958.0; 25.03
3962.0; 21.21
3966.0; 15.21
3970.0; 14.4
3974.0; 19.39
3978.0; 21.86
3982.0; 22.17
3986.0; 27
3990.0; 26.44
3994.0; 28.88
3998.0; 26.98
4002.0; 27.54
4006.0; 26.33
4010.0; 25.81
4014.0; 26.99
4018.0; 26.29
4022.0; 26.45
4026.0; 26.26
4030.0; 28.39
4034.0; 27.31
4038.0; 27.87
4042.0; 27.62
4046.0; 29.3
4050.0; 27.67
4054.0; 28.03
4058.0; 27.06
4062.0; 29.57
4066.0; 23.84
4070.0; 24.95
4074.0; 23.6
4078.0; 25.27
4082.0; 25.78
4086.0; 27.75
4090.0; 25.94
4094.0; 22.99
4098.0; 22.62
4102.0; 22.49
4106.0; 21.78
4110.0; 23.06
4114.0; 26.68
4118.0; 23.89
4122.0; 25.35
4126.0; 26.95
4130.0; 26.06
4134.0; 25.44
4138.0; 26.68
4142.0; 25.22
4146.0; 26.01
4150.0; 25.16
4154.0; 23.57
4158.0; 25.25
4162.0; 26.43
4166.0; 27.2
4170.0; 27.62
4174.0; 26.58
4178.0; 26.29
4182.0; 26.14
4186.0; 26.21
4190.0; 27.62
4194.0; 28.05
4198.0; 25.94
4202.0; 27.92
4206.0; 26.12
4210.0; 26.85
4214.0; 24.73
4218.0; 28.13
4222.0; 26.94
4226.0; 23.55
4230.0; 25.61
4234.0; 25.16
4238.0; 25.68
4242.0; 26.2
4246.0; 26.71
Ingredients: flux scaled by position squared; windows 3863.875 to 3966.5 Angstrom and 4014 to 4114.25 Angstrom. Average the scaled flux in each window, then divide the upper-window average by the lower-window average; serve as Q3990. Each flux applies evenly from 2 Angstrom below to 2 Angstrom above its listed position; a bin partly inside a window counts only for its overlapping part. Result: 1.2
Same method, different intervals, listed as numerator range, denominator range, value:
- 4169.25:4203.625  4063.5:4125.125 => 1.15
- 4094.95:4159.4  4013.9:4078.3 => 0.96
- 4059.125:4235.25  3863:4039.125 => 1.18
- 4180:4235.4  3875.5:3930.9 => 1.33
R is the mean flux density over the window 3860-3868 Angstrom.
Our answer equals 25.3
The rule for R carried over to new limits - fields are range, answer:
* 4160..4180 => 26.8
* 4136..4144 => 25.9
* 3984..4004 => 27.4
